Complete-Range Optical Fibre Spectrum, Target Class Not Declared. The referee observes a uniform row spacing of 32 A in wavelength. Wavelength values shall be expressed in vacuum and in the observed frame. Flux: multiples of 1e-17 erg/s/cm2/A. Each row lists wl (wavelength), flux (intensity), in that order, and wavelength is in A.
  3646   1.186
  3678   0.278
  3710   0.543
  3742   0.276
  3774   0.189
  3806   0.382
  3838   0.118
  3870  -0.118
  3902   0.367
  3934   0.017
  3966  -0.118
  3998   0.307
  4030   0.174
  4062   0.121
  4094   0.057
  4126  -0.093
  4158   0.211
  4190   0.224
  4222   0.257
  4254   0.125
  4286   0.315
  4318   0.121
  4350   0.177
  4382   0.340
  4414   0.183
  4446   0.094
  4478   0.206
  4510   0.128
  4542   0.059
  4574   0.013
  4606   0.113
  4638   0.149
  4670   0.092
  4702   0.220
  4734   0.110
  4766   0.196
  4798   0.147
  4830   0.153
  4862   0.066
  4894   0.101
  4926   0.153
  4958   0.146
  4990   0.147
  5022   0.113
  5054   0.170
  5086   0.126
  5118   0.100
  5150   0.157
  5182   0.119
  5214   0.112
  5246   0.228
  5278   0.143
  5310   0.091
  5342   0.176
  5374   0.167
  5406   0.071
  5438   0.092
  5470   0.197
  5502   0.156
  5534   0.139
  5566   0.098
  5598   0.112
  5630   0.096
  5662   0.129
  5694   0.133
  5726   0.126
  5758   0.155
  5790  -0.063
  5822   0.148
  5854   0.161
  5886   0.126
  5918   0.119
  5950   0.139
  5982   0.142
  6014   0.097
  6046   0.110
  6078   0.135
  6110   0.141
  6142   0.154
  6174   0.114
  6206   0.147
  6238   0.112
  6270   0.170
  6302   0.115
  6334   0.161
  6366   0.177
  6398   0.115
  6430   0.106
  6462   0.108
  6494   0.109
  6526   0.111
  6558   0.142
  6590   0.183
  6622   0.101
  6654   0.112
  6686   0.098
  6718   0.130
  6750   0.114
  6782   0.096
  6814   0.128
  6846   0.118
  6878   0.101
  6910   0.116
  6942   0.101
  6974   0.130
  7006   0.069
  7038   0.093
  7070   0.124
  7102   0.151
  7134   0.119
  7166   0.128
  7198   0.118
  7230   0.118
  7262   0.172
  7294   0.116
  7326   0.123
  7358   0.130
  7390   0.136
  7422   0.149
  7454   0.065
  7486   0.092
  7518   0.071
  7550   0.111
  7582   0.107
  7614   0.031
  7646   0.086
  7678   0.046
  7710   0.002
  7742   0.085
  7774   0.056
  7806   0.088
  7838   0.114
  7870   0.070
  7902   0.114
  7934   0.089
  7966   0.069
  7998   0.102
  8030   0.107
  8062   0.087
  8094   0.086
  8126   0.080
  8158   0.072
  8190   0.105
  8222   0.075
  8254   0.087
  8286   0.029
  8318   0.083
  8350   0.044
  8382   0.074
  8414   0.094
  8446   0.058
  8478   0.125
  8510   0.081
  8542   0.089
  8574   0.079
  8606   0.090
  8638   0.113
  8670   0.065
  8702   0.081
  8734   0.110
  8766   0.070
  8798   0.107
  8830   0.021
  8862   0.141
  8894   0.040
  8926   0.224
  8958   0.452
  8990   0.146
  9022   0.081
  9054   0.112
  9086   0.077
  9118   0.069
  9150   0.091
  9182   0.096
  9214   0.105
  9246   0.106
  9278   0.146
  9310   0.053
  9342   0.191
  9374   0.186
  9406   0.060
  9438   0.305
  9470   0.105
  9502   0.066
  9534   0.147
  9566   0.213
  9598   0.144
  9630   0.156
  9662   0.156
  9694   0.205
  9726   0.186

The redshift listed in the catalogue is 1.40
